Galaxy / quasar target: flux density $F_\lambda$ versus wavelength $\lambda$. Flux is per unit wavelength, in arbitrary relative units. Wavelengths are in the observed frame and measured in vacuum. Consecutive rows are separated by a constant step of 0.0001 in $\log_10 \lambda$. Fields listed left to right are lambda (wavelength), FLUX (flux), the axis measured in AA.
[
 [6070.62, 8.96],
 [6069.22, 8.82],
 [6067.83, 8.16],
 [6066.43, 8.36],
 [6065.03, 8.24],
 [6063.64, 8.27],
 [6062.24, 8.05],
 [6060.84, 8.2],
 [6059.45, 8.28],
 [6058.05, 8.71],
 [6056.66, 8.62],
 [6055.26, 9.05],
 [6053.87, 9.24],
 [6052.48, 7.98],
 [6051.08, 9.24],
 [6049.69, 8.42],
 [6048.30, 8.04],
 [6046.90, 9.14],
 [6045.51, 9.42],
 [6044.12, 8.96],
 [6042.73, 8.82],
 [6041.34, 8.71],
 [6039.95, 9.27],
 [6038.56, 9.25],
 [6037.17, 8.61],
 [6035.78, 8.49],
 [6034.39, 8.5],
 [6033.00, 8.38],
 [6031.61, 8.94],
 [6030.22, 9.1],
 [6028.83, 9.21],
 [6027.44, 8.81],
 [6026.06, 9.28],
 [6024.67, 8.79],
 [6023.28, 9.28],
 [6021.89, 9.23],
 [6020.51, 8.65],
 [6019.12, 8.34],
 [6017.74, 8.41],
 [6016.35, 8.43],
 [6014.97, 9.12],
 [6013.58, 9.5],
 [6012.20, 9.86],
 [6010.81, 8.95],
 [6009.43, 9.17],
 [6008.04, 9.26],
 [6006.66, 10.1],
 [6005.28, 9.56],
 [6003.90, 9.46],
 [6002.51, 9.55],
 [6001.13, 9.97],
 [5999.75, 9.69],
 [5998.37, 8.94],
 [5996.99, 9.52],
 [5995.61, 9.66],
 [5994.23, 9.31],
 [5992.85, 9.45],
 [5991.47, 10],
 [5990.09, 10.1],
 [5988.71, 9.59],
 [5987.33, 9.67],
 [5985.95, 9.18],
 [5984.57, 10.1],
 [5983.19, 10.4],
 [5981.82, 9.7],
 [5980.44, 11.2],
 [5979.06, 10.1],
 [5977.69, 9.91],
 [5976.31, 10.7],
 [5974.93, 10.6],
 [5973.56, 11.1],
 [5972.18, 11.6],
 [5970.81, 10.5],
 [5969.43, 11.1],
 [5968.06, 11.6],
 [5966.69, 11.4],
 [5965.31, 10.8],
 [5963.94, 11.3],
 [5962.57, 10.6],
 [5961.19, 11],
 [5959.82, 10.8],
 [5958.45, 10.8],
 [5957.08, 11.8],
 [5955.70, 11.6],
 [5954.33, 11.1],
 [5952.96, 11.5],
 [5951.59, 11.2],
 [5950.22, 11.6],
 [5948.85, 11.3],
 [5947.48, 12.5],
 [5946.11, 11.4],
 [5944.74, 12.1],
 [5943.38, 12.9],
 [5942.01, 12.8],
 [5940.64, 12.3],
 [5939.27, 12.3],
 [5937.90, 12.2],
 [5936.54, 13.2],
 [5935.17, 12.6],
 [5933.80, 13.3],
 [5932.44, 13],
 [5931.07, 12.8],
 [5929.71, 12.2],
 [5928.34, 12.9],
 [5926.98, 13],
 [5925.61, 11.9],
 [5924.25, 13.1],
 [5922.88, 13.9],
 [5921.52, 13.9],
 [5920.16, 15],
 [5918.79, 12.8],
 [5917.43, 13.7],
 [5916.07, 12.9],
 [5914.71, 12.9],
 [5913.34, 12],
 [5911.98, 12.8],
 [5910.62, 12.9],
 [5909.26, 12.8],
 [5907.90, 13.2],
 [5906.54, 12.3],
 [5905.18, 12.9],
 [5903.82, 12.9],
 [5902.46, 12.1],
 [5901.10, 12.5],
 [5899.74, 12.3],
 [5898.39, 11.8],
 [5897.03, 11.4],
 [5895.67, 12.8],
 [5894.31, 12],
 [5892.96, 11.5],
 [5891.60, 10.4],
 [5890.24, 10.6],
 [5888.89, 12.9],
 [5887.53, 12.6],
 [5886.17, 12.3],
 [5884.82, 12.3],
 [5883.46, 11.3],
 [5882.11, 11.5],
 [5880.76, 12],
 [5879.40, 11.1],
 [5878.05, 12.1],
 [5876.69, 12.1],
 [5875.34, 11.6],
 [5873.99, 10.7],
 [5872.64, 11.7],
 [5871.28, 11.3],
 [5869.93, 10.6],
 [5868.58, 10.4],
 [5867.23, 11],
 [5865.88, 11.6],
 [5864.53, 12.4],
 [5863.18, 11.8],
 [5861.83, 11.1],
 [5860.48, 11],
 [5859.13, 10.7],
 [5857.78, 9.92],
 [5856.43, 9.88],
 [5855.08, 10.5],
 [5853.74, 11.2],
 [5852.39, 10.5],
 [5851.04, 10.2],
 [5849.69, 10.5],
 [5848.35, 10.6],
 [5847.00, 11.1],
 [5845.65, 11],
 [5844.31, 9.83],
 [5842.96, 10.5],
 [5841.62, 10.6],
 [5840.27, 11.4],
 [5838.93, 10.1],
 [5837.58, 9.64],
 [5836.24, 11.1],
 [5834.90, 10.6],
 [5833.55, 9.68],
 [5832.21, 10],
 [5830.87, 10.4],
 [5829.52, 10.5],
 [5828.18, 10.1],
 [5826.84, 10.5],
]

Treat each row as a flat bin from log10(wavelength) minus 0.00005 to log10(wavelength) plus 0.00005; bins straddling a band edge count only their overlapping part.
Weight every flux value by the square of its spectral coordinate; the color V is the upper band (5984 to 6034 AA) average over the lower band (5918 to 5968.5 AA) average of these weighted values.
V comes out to 0.8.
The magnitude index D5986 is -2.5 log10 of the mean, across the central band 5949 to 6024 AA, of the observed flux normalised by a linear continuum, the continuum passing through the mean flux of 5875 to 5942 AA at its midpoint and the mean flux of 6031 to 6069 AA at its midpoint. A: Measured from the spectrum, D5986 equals 0.03 mag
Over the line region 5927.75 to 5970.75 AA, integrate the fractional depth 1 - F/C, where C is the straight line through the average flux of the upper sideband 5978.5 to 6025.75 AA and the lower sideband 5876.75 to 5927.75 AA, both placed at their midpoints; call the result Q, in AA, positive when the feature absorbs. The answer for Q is -3.1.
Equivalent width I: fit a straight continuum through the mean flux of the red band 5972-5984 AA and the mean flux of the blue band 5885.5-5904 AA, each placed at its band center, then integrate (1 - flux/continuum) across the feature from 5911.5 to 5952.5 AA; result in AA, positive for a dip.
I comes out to -4.8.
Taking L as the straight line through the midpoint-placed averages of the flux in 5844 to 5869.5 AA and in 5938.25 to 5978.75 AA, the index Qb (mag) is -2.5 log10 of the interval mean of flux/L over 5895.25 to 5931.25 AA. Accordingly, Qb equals -0.152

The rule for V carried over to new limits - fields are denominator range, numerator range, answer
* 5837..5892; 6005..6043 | 0.86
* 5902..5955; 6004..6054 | 0.73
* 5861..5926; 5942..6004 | 0.90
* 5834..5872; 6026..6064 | 0.87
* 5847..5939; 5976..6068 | 0.79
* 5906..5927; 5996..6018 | 0.74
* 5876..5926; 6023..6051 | 0.75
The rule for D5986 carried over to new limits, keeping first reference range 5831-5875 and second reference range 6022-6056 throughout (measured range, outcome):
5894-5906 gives -0.198 mag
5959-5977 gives -0.150 mag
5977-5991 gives -0.064 mag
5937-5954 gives -0.220 mag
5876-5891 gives -0.142 mag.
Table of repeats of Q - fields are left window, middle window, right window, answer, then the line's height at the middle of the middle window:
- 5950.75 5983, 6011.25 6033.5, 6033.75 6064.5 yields 1.1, 9.43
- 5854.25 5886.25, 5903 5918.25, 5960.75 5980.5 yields -2.4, 11.1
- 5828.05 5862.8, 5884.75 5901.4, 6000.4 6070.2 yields -3.0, 10.1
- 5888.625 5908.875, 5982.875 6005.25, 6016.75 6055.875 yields 0.4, 9.84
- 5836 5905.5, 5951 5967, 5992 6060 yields -1.8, 10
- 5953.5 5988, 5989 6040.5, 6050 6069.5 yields 2.4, 9.64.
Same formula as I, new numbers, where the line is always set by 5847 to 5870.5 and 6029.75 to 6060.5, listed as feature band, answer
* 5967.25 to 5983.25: -2.0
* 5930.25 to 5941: -2.9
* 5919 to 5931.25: -3.8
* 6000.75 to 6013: -0.4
